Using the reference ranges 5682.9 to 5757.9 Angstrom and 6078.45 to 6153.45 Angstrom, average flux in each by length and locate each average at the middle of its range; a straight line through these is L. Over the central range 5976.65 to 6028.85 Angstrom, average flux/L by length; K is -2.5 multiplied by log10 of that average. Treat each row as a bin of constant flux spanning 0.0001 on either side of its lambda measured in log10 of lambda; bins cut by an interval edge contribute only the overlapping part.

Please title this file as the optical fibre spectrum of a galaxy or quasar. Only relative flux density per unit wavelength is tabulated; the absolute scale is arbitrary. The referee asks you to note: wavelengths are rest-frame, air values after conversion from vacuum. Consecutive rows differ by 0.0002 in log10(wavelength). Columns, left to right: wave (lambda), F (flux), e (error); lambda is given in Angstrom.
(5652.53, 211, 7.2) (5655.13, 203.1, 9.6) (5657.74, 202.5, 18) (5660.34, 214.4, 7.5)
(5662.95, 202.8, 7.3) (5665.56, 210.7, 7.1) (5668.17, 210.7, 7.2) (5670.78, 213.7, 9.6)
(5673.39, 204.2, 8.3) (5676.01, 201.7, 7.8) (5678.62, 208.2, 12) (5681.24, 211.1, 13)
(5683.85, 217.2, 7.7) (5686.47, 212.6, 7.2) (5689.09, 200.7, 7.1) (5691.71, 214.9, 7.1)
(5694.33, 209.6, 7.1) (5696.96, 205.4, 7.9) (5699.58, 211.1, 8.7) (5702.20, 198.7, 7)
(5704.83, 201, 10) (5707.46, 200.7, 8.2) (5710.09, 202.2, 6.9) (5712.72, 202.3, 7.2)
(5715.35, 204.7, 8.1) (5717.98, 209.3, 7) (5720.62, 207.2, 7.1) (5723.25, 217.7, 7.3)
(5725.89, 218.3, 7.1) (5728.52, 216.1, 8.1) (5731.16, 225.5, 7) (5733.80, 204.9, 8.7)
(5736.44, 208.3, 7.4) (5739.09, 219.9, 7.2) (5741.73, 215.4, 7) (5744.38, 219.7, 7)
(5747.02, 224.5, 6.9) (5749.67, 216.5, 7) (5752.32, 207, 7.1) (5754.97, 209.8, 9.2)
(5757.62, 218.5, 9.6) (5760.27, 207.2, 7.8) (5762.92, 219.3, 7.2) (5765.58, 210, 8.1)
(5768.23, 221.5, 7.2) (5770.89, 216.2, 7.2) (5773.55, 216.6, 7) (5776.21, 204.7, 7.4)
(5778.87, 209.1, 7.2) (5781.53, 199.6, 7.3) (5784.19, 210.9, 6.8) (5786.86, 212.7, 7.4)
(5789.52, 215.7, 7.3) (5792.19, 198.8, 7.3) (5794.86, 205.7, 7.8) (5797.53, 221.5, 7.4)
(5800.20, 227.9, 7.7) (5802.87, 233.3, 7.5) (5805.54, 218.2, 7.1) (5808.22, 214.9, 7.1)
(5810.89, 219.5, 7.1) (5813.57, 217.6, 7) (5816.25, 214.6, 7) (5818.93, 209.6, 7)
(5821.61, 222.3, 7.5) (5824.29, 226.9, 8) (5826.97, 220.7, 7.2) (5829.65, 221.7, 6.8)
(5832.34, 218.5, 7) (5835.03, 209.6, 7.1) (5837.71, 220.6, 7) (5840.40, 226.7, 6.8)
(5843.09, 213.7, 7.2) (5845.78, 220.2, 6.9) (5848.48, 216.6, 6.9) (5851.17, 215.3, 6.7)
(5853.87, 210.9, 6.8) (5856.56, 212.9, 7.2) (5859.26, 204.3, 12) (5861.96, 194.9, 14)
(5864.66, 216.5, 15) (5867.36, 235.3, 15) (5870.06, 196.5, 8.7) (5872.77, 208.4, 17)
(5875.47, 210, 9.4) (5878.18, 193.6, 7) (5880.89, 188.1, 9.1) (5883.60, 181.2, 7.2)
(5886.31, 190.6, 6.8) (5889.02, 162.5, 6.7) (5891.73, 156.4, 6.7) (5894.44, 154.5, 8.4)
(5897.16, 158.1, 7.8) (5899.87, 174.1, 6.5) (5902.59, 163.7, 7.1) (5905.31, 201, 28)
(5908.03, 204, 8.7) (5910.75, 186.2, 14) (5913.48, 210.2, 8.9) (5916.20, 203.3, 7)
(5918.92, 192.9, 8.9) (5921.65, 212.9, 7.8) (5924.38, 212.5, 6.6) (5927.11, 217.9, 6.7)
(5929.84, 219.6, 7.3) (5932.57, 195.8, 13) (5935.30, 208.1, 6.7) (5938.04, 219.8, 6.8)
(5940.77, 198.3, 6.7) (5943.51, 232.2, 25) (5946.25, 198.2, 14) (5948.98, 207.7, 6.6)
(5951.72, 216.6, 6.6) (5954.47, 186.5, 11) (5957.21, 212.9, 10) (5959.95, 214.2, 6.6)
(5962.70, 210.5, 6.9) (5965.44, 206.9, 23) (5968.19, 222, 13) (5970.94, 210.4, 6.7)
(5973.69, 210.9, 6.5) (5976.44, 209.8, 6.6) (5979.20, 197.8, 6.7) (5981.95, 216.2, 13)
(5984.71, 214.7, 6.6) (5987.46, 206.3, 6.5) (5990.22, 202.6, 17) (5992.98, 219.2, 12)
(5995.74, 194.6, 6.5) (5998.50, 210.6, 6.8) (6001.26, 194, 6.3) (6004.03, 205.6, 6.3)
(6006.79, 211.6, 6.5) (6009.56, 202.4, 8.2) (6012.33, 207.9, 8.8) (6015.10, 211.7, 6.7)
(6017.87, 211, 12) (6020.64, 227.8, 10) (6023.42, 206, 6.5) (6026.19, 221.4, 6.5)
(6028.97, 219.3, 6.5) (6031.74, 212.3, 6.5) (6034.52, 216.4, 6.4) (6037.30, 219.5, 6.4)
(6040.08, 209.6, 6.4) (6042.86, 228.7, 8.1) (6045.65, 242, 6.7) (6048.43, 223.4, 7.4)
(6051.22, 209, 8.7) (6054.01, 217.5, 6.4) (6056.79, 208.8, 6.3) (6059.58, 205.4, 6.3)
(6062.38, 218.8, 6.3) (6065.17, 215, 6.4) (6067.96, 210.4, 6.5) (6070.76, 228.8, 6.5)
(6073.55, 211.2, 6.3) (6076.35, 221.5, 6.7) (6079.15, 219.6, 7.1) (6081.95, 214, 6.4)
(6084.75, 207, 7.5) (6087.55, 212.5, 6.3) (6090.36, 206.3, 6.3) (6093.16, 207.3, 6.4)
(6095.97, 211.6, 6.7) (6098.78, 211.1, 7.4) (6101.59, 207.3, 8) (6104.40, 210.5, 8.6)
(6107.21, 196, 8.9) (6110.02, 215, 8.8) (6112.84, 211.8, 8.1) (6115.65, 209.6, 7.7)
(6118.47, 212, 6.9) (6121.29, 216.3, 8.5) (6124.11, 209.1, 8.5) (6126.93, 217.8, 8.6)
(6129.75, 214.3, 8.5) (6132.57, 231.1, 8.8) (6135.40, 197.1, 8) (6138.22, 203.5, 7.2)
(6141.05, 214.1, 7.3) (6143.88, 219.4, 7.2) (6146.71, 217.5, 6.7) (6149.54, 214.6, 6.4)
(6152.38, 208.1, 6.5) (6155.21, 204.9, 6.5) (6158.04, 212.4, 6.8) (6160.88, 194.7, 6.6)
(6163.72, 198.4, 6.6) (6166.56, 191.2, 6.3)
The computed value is 0.01 mag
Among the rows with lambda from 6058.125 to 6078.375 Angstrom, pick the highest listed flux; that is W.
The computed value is 228.8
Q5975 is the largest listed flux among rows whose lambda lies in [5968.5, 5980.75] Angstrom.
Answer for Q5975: 210.9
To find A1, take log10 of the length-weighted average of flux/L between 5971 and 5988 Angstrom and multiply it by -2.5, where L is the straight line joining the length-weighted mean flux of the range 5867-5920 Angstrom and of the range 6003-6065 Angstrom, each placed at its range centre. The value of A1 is -0.03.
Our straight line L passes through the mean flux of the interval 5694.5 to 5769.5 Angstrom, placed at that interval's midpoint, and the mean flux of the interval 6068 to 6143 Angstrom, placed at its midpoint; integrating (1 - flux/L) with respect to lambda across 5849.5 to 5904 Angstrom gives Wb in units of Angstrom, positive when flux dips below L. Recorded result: 5.2 Angstrom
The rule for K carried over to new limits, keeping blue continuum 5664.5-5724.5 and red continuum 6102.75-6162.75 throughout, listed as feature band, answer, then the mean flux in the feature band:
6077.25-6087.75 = -0.02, 214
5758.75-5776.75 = -0.03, 214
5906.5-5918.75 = 0.05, 200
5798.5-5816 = -0.07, 221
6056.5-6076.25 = -0.02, 215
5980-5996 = 0.00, 210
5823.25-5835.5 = -0.06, 220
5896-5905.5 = 0.22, 171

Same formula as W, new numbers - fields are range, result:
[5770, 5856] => 233.3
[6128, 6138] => 231.1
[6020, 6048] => 242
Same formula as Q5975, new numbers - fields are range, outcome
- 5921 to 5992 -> 232.2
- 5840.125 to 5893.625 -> 235.3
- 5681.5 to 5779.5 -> 225.5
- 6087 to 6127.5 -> 217.8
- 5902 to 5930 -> 219.6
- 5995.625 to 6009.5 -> 211.6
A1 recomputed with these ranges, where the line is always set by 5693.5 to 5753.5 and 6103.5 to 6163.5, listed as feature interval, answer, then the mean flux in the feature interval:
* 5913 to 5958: 0.01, 208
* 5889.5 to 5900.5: 0.30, 160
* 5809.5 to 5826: -0.04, 219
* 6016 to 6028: -0.03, 216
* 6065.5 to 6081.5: -0.04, 218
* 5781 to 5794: 0.01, 208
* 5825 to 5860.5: -0.03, 217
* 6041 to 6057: -0.06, 222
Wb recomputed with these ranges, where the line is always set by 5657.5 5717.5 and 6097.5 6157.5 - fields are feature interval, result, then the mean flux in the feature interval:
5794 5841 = -2.5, 219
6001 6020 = 0.2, 208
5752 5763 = -0.2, 212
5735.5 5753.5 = -0.7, 216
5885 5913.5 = 4.4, 177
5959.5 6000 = 0.1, 210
